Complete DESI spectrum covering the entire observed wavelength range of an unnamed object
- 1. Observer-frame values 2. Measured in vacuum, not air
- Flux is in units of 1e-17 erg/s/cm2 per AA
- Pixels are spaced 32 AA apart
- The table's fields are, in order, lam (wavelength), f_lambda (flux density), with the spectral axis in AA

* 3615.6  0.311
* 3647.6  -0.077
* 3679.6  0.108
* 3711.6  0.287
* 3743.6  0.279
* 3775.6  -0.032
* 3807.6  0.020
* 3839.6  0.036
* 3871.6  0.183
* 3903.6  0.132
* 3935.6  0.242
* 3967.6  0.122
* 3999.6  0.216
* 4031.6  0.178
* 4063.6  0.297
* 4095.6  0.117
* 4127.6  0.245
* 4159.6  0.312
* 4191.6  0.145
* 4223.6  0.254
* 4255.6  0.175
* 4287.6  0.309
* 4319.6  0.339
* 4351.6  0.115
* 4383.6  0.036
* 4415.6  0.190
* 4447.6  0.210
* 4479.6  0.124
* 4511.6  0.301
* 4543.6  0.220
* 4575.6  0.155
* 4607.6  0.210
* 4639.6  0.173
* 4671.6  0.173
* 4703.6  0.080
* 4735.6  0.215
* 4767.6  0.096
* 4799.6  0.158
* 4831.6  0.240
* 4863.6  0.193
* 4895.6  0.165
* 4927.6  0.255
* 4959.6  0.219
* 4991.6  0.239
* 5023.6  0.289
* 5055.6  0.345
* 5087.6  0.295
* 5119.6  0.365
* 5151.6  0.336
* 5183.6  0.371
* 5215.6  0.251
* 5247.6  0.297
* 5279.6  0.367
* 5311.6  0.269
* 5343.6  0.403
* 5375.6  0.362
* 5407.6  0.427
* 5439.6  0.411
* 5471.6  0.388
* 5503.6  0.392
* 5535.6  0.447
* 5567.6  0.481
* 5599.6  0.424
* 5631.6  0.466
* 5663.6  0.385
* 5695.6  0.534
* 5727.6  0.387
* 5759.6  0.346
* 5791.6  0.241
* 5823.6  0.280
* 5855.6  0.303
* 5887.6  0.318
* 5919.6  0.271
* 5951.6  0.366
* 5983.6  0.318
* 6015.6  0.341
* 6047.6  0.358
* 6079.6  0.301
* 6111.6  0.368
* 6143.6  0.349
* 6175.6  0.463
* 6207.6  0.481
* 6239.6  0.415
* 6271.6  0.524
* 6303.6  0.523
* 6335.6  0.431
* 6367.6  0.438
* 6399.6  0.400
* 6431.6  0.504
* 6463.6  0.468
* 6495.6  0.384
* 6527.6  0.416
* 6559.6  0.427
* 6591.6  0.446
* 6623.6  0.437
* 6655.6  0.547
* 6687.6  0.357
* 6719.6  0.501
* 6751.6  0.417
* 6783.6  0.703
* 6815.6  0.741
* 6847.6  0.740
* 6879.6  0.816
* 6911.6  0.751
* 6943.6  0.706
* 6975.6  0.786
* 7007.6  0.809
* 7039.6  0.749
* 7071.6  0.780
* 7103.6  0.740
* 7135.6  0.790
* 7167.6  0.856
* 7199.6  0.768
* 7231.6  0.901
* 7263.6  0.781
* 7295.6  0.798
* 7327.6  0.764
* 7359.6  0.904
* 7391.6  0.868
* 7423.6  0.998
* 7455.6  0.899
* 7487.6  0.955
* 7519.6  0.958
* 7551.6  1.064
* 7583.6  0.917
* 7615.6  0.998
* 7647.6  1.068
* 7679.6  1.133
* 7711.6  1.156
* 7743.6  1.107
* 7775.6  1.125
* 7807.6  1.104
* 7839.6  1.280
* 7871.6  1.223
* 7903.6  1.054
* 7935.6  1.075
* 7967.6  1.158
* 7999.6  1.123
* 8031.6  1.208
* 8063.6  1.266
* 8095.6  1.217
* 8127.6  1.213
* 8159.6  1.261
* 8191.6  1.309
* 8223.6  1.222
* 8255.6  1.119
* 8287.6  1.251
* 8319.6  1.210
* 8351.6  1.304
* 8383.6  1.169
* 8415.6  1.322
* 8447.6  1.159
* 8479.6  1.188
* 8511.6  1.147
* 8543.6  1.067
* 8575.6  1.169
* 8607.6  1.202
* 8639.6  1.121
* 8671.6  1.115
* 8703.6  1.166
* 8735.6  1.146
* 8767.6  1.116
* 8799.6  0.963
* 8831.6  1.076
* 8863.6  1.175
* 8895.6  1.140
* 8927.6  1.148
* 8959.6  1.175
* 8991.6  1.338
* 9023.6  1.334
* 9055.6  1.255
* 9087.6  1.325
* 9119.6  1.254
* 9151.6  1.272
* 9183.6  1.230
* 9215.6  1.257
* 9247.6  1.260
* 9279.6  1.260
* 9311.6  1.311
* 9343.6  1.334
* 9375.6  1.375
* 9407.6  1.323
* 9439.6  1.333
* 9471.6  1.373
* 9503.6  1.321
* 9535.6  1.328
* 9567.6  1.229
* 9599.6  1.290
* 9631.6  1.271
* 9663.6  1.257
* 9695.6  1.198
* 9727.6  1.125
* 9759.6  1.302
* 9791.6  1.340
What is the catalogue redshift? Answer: 0.70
